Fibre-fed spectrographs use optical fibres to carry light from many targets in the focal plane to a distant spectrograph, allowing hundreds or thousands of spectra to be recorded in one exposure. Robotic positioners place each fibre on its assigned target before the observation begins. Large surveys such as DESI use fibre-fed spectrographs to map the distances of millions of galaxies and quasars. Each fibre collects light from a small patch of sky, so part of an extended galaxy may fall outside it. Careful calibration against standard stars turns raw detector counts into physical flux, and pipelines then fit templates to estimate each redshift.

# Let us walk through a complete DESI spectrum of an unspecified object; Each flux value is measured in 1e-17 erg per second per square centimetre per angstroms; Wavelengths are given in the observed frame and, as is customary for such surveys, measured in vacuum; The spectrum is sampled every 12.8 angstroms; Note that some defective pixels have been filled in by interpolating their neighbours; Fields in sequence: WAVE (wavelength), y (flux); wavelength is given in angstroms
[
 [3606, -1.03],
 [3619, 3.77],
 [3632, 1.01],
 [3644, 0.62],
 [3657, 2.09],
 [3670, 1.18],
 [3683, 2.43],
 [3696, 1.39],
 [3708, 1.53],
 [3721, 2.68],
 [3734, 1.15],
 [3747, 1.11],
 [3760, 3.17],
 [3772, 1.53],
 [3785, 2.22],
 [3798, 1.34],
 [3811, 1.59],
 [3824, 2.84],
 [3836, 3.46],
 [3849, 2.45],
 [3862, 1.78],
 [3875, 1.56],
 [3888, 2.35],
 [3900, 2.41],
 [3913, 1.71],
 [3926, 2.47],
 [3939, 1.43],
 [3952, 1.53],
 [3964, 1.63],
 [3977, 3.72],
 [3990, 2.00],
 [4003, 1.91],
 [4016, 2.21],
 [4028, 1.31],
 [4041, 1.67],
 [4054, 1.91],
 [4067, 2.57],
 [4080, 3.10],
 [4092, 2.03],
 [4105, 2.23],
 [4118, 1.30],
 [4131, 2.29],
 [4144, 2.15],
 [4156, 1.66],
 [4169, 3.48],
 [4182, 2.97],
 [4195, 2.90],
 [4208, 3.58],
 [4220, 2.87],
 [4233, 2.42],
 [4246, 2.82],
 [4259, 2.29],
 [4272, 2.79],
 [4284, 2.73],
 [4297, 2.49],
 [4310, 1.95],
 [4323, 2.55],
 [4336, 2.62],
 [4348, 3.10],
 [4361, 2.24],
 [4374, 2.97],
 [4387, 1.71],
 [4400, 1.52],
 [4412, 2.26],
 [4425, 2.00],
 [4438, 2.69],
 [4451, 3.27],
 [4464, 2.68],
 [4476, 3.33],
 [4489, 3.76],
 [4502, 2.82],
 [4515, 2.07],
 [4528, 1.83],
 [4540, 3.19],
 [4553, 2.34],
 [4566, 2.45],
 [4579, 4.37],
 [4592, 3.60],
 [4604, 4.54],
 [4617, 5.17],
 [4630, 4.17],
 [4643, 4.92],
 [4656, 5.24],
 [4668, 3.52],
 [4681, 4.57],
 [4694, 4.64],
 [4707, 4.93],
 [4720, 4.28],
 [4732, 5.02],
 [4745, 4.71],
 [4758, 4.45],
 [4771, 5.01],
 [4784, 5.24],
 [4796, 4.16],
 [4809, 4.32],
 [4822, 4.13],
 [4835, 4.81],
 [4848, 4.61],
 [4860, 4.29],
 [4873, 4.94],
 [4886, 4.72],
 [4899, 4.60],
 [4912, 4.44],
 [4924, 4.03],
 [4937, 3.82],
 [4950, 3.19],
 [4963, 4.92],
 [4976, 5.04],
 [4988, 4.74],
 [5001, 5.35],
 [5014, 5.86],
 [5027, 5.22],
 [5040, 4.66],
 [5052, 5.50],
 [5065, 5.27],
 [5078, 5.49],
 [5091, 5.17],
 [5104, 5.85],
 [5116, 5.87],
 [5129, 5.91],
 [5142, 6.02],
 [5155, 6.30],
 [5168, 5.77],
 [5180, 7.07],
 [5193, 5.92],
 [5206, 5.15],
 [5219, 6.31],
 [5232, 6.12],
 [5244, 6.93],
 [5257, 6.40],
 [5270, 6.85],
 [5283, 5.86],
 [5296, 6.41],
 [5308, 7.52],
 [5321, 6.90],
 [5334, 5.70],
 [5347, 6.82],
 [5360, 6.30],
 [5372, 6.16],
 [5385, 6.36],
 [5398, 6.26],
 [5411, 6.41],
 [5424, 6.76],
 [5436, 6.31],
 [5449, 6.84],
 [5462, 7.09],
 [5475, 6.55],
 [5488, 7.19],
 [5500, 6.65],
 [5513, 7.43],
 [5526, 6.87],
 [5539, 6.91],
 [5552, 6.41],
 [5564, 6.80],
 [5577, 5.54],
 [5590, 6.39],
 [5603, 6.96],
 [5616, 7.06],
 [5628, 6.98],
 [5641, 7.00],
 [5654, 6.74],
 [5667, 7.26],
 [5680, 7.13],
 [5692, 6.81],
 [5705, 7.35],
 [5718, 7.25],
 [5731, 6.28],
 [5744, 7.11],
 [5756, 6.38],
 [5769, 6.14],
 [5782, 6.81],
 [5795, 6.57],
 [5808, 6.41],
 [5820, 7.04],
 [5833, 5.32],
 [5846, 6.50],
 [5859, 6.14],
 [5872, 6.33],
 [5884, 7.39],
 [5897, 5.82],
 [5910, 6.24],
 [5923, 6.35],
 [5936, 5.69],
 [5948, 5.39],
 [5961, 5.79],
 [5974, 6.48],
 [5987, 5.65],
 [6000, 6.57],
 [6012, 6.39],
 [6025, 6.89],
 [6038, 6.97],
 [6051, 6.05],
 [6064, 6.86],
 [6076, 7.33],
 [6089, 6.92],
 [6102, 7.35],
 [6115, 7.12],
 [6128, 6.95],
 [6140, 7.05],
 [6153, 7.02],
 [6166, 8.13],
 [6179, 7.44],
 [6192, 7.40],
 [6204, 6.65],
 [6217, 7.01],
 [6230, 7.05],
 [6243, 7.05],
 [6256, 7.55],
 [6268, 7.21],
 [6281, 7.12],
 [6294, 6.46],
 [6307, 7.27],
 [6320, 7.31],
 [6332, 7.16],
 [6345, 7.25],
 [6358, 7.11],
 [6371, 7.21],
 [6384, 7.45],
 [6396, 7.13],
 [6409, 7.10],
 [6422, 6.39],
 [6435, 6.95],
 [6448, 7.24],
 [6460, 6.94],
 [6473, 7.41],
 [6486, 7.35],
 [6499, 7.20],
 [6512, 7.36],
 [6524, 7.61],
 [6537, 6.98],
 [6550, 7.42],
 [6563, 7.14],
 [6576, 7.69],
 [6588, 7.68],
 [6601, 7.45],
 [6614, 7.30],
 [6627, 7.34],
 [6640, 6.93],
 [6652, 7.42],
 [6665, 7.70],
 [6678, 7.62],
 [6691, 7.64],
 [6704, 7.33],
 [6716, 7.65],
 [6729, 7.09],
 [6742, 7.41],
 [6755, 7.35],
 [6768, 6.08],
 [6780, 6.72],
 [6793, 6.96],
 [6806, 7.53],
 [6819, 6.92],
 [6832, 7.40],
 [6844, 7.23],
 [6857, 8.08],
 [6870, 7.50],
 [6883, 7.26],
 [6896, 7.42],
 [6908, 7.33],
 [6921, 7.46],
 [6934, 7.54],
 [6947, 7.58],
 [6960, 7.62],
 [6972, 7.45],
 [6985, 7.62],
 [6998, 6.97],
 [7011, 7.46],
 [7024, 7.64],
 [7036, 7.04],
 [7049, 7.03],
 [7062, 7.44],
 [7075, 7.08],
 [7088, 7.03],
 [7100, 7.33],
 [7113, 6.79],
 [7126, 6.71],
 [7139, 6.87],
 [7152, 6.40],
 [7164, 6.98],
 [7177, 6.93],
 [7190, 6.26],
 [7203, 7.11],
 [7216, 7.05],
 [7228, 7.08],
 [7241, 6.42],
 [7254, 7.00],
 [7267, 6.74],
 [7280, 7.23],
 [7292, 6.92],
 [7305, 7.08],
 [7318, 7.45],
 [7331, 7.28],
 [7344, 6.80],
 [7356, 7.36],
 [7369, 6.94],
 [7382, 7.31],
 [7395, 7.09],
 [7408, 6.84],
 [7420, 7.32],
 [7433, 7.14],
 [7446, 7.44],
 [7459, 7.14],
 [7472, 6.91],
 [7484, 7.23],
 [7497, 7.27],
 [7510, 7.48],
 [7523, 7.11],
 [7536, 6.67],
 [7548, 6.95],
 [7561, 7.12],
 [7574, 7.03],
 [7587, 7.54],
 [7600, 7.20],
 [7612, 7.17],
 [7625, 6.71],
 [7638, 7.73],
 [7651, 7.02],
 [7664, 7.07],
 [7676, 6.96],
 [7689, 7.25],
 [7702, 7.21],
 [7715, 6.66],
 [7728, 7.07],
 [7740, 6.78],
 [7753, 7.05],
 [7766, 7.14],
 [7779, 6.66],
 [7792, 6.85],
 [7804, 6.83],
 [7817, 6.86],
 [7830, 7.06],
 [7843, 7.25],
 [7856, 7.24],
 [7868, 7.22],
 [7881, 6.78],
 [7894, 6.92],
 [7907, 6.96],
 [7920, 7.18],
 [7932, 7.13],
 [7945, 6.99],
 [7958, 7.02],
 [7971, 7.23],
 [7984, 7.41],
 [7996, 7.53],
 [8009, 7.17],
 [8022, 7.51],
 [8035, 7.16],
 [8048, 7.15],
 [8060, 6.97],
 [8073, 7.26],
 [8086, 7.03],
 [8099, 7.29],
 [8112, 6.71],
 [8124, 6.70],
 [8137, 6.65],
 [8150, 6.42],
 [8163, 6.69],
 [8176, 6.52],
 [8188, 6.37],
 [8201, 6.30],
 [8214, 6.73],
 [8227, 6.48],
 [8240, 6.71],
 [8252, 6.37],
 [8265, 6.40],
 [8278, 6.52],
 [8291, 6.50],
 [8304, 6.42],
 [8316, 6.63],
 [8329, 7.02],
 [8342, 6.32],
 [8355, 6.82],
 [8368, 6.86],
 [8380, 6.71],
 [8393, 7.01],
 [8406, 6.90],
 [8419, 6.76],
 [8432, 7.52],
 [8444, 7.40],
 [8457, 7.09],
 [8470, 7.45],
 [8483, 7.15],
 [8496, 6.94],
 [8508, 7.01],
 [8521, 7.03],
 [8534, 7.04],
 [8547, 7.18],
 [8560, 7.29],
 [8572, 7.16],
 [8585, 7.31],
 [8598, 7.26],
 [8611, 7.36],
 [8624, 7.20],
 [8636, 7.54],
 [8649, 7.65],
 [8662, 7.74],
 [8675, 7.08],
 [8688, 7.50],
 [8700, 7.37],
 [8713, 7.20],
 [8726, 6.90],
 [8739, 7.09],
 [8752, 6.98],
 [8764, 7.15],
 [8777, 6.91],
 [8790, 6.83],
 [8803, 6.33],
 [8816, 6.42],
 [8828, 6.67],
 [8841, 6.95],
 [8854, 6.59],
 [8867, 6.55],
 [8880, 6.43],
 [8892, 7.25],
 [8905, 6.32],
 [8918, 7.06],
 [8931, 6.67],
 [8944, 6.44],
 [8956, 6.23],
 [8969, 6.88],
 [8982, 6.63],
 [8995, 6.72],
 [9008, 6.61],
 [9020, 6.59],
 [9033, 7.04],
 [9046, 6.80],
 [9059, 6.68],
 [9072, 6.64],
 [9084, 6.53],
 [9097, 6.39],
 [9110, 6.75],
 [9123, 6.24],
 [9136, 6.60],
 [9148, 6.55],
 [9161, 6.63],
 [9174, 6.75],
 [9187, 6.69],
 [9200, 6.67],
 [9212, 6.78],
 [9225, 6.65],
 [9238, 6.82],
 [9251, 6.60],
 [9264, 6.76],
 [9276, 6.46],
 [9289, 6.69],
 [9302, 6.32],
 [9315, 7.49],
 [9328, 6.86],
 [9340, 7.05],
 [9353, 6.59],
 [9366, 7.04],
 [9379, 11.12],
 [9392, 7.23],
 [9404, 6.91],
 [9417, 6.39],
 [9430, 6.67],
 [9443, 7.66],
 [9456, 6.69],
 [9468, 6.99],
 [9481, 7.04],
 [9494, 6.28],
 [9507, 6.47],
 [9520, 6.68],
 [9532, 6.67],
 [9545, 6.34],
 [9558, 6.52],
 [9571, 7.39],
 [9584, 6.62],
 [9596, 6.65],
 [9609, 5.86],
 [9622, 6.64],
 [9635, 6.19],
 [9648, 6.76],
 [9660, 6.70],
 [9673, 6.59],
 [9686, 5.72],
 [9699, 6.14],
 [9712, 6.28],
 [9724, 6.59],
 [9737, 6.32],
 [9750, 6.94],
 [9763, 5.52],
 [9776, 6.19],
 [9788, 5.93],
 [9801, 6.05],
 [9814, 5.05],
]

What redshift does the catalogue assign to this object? 0.149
